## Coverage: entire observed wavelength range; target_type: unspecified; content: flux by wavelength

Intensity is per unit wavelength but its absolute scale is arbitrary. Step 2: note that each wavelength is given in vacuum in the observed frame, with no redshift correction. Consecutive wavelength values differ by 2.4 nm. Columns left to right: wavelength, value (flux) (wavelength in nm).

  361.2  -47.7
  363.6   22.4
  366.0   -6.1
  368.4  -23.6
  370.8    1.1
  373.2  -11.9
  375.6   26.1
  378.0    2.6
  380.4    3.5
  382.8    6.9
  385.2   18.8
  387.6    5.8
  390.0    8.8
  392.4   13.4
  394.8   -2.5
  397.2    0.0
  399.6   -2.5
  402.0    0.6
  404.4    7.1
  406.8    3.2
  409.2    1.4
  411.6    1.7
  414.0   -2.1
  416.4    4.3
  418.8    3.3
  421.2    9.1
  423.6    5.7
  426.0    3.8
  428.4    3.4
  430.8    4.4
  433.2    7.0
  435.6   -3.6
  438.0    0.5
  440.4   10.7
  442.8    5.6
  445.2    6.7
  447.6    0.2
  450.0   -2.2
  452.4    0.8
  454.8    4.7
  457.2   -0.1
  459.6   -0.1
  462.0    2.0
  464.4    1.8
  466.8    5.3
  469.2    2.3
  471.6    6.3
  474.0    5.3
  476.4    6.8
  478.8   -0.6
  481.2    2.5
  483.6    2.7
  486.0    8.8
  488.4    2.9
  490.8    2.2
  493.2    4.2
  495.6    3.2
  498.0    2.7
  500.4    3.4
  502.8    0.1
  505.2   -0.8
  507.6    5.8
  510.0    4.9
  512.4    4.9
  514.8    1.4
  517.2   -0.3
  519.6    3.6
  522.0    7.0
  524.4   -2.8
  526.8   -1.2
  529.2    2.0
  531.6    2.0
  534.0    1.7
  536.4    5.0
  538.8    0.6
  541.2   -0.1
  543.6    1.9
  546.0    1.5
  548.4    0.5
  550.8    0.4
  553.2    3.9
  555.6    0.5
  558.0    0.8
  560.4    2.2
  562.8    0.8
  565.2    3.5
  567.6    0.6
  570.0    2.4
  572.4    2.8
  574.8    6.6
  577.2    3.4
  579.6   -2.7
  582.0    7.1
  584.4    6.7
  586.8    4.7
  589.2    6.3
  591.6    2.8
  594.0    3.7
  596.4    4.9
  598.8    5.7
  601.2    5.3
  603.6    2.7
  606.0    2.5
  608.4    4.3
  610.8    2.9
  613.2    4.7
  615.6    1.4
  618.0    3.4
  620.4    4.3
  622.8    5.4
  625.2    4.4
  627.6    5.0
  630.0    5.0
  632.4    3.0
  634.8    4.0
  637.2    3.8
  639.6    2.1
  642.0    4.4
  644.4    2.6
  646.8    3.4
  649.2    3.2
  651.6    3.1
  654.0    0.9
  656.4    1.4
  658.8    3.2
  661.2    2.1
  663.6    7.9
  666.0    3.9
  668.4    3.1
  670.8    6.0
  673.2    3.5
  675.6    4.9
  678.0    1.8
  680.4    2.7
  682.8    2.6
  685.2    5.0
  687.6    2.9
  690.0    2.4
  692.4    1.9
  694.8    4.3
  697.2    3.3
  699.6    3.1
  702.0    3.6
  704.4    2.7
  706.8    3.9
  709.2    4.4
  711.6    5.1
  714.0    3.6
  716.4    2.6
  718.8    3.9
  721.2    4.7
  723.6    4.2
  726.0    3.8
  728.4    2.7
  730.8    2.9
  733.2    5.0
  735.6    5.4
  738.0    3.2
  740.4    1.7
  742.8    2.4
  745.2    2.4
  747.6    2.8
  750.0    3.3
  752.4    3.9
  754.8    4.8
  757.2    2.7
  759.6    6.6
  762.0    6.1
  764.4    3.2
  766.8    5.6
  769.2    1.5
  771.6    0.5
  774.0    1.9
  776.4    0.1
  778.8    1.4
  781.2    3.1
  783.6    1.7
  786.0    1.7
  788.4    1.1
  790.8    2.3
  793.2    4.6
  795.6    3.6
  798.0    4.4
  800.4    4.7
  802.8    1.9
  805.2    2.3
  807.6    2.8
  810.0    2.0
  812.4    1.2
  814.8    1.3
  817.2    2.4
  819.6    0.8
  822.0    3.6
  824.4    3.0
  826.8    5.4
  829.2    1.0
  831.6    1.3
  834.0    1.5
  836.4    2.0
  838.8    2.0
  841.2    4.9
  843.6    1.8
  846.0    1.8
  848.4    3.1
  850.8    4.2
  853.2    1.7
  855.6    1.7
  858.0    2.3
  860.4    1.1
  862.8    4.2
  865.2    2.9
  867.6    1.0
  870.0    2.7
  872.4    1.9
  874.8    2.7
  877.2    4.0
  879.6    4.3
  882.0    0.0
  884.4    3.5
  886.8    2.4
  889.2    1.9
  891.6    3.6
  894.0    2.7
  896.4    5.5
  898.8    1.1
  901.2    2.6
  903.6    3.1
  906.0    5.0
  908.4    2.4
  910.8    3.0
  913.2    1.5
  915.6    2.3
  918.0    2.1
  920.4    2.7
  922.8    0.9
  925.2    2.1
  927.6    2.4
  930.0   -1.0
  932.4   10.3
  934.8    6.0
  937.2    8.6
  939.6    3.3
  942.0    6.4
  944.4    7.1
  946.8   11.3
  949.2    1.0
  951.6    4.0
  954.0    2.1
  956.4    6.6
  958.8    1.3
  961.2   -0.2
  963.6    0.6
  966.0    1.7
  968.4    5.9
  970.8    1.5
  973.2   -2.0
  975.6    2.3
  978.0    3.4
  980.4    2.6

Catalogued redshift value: 0.260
